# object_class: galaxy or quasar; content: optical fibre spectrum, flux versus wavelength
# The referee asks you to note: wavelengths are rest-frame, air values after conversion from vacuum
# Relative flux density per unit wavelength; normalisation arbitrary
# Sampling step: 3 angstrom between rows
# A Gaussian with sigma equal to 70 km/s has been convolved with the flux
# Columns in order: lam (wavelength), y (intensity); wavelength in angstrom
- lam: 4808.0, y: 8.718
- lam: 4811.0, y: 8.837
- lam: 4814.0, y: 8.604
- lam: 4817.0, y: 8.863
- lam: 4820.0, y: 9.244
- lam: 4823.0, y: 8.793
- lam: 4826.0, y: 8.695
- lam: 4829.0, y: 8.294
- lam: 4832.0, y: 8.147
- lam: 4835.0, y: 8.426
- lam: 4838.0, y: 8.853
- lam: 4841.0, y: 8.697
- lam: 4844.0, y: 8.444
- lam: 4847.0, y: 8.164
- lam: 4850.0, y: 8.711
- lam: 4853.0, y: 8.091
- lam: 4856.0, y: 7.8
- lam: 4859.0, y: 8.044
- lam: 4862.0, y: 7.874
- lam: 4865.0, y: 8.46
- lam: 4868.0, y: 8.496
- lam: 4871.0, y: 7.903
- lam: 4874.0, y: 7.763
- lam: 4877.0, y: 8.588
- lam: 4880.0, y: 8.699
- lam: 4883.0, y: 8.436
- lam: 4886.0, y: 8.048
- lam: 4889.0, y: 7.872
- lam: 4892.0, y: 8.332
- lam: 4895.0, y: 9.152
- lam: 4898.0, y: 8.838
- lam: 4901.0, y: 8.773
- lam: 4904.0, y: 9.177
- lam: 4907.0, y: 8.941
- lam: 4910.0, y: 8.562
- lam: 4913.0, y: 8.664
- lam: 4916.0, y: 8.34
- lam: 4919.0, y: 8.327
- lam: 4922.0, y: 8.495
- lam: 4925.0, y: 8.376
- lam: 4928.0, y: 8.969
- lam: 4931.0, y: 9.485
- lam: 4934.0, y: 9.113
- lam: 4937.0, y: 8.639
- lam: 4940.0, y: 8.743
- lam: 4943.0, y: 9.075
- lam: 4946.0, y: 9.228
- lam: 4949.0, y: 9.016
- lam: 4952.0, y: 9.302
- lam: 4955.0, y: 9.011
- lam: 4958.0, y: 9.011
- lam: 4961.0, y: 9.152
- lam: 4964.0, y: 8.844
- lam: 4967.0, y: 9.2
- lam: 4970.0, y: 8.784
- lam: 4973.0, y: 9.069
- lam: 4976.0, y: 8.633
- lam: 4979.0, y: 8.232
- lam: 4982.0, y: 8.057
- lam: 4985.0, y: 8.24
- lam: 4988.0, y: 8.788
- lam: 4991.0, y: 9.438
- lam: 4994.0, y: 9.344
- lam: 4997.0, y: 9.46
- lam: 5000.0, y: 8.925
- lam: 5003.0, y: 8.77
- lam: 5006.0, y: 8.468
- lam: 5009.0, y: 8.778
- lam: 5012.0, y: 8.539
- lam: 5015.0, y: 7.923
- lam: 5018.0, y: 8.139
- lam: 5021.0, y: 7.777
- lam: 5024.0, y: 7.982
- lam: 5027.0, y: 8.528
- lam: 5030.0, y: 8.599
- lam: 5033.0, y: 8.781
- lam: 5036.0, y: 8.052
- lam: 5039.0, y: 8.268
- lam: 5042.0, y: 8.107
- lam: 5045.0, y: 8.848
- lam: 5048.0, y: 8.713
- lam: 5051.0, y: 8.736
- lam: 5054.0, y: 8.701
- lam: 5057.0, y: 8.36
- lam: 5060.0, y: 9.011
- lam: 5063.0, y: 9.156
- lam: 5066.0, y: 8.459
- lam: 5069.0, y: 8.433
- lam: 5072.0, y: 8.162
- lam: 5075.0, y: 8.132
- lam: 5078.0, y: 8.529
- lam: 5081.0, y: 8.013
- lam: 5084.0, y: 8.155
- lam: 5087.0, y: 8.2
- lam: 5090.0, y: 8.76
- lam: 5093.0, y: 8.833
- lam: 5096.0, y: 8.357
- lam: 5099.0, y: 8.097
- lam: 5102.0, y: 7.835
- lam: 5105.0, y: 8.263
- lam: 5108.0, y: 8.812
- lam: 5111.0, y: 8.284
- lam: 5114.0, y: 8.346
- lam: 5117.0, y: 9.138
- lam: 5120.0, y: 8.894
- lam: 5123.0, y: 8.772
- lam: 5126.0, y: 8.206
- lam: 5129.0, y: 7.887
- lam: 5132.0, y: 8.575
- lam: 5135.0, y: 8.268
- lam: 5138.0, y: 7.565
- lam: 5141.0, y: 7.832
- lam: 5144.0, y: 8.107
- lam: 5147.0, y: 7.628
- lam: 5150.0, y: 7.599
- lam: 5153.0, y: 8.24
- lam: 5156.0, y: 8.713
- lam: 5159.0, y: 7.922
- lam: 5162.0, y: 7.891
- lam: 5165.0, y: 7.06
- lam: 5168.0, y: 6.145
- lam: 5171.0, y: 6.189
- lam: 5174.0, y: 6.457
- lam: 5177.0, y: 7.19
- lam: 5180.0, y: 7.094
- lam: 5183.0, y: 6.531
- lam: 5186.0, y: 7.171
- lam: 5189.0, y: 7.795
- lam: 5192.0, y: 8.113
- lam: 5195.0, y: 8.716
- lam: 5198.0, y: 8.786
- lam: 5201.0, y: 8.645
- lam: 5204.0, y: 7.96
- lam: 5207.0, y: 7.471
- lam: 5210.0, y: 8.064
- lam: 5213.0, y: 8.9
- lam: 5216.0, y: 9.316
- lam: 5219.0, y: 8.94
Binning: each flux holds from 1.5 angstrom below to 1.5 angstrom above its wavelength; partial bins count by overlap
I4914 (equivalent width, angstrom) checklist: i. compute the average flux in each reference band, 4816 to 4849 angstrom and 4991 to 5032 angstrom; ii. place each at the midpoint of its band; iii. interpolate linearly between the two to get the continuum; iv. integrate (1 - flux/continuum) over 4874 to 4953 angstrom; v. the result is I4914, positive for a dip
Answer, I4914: -1.1 angstrom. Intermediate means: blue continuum 8.6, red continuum 8.59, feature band 8.72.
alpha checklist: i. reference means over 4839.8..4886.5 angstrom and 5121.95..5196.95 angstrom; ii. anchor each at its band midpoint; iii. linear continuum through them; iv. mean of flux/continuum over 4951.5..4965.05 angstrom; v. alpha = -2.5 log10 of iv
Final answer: -0.12 mag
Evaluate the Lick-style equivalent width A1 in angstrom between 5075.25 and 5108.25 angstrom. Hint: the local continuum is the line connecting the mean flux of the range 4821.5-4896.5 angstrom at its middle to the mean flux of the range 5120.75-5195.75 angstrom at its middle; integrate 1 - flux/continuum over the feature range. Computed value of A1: -2.13 angstrom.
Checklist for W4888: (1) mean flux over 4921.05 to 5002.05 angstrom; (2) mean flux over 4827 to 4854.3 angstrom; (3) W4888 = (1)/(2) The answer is 1.06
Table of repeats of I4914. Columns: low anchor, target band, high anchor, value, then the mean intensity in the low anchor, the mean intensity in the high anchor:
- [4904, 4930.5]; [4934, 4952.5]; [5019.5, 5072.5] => -0.80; 8.65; 8.49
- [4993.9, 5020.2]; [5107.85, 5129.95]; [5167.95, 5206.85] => -1.70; 8.65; 7.49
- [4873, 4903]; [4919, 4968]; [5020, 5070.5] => -2.72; 8.47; 8.51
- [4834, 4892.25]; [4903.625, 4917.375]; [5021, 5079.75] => -0.61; 8.28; 8.48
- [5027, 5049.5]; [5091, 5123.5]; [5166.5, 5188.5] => -3.82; 8.48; 6.73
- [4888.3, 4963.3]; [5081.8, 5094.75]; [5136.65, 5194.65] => -0.91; 8.83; 7.46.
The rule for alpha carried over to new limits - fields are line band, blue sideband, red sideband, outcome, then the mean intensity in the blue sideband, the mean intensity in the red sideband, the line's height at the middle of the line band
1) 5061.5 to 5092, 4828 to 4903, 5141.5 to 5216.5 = -0.06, 8.36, 7.73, 7.94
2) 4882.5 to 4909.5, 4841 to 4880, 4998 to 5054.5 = -0.04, 8.23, 8.46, 8.28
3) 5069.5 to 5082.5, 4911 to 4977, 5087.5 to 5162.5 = 0.03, 8.88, 8.28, 8.44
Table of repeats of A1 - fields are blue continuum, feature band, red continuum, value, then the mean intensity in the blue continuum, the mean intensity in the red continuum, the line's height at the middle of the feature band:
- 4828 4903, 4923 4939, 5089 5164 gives -1.1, 8.36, 8.26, 8.34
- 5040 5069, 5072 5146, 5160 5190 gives -4.1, 8.66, 6.95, 7.89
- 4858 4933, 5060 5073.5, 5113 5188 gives -1.0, 8.51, 7.73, 7.99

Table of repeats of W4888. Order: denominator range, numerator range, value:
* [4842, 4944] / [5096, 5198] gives 0.93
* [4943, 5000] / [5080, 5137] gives 0.94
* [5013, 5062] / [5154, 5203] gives 0.90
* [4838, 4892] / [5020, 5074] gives 1.03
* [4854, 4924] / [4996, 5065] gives 1.02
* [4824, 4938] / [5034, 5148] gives 0.99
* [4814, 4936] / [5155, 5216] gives 0.90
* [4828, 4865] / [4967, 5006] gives 1.06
